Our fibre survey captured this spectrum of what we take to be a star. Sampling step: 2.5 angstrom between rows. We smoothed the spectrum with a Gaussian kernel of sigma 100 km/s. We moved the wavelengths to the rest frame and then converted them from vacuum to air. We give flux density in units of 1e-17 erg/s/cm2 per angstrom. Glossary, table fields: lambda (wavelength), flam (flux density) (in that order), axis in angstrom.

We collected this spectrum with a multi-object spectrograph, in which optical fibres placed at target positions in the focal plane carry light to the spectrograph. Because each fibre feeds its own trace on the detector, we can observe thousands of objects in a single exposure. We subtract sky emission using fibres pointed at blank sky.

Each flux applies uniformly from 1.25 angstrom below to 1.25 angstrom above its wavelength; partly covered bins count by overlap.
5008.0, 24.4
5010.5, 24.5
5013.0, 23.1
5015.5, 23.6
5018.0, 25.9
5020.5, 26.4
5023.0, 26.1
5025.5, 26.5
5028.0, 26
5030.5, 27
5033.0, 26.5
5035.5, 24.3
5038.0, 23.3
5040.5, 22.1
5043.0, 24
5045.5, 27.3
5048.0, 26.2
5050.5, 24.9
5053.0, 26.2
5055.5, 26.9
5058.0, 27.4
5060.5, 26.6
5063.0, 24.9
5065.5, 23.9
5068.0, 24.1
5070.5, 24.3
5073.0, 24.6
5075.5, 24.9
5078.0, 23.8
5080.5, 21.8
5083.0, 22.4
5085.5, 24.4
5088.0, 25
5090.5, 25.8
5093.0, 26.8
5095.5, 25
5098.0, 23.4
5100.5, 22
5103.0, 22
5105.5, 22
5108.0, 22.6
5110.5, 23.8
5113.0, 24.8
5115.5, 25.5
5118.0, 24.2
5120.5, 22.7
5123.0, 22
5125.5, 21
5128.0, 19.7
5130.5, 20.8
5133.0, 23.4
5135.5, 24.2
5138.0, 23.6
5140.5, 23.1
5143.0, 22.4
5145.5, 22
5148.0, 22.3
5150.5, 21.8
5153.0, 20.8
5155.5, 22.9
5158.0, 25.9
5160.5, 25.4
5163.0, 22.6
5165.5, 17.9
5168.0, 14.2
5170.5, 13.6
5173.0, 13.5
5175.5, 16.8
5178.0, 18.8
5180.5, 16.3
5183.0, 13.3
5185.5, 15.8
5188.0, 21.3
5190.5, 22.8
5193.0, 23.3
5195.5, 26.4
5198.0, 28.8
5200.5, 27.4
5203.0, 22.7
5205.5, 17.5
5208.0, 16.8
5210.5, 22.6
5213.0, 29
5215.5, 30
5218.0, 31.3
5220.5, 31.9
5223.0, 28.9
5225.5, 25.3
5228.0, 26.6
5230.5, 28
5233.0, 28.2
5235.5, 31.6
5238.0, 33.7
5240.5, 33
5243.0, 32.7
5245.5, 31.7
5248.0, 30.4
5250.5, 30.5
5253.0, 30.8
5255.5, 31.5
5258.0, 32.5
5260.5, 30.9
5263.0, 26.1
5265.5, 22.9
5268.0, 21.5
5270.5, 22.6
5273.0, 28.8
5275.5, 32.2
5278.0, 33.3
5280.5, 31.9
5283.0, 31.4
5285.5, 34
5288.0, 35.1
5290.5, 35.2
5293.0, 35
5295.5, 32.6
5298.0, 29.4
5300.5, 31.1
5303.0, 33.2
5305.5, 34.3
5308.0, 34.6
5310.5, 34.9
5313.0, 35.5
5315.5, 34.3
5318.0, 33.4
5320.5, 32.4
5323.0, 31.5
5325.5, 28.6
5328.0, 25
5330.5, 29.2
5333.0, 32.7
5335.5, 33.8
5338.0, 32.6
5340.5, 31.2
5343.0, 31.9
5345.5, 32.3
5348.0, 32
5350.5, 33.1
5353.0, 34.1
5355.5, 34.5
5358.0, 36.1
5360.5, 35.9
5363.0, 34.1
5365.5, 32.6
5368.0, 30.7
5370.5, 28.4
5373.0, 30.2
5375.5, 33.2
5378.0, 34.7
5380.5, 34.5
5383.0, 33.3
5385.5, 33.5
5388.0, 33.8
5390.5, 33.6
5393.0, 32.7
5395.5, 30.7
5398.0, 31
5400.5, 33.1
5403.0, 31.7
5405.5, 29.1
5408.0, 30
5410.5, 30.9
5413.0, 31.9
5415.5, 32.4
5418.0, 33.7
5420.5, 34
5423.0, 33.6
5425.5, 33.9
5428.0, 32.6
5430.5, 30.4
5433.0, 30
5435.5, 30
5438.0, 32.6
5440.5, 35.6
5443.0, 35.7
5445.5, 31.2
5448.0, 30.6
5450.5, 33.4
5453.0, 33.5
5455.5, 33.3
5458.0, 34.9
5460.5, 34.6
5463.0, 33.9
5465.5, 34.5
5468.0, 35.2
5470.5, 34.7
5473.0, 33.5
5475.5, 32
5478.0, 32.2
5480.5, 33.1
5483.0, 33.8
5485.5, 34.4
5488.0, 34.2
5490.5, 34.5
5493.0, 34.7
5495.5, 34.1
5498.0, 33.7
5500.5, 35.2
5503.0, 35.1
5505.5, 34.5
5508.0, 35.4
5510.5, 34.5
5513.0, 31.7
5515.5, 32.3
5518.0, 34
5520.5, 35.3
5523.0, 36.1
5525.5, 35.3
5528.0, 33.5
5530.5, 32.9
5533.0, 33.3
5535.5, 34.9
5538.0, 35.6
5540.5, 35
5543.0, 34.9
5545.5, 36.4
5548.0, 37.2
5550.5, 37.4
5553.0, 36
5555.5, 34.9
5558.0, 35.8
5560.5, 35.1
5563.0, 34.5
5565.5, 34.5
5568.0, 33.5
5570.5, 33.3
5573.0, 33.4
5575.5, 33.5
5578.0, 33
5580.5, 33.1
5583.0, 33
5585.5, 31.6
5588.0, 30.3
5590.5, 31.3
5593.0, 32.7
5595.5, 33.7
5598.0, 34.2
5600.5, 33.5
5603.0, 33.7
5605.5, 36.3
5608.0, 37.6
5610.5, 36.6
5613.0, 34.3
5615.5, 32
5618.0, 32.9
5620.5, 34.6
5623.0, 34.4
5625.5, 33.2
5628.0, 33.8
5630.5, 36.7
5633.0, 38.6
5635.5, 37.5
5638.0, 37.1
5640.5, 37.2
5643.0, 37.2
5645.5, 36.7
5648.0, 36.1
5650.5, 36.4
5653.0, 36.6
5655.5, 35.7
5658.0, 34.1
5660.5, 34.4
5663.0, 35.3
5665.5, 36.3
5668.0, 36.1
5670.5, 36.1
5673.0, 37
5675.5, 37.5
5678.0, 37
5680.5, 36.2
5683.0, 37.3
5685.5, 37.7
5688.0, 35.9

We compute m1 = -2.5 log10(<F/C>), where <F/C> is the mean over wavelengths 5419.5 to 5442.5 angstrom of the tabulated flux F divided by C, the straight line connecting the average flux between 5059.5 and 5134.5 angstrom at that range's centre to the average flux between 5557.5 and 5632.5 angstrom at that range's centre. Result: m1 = -0.07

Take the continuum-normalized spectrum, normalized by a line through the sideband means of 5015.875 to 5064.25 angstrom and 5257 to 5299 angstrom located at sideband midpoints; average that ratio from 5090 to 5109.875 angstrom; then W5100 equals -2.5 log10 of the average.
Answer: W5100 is 0.14 mag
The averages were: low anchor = 25.7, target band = 23.6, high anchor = 30.3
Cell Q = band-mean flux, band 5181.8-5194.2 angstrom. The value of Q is 19.3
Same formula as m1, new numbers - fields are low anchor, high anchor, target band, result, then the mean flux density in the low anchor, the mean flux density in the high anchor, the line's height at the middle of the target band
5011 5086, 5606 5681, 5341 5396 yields -0.07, 25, 35.8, 30.8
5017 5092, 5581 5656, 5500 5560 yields -0.05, 25.1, 34.8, 33.3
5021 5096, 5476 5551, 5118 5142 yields 0.19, 25.1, 34.5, 26.6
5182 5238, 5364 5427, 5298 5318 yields -0.16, 25.2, 32.3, 29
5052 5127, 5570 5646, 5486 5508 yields -0.08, 24.1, 34.4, 32.2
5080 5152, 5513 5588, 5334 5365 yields -0.15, 23.1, 34.3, 29.2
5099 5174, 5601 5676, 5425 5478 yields -0.09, 21.8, 35.7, 30.5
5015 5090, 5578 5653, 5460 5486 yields -0.05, 25.1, 34.7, 32.3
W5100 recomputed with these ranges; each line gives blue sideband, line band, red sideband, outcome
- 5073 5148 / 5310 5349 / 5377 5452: -0.071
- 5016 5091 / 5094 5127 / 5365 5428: 0.138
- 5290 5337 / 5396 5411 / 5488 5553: 0.083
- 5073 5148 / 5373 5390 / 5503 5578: -0.106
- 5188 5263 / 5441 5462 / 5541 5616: -0.048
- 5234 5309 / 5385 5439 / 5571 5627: 0.005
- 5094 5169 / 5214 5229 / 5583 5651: -0.172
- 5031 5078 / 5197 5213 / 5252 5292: 0.233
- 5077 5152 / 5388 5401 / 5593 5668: -0.089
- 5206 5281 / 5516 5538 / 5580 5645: -0.039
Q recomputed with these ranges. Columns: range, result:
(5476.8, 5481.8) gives 32.7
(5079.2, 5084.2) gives 22.1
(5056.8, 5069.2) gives 25.4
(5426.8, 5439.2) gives 31.1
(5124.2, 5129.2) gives 20.4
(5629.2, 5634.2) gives 37.6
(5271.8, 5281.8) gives 31.6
